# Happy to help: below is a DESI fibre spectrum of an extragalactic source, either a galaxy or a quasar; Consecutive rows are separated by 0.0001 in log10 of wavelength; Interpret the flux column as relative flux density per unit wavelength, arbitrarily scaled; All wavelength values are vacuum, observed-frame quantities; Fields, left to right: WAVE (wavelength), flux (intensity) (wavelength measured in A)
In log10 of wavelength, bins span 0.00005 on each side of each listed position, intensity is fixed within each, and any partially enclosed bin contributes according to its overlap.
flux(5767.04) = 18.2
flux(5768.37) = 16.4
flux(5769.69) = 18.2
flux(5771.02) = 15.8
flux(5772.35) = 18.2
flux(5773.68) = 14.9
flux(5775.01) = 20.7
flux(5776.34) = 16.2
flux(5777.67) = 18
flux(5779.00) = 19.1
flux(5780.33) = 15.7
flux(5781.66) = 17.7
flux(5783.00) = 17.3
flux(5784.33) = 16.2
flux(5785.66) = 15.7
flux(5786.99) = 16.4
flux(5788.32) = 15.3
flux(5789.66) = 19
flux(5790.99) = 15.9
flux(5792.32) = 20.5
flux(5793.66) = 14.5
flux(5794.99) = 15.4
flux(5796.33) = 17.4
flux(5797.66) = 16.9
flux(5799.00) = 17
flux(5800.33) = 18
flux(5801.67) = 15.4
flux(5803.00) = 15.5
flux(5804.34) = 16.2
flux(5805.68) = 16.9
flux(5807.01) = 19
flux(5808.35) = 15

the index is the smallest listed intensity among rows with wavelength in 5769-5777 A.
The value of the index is 14.9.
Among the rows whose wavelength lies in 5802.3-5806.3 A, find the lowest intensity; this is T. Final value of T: 15.5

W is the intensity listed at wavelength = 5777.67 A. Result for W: 18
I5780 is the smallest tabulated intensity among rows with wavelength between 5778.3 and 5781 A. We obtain 15.7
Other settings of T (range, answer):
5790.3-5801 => 14.5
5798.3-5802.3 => 15.4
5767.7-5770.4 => 16.4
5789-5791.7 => 15.9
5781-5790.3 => 15.3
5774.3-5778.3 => 16.2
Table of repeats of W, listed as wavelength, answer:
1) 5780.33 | 15.7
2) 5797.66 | 16.9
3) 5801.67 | 15.4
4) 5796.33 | 17.4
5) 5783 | 17.3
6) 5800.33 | 18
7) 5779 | 19.1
